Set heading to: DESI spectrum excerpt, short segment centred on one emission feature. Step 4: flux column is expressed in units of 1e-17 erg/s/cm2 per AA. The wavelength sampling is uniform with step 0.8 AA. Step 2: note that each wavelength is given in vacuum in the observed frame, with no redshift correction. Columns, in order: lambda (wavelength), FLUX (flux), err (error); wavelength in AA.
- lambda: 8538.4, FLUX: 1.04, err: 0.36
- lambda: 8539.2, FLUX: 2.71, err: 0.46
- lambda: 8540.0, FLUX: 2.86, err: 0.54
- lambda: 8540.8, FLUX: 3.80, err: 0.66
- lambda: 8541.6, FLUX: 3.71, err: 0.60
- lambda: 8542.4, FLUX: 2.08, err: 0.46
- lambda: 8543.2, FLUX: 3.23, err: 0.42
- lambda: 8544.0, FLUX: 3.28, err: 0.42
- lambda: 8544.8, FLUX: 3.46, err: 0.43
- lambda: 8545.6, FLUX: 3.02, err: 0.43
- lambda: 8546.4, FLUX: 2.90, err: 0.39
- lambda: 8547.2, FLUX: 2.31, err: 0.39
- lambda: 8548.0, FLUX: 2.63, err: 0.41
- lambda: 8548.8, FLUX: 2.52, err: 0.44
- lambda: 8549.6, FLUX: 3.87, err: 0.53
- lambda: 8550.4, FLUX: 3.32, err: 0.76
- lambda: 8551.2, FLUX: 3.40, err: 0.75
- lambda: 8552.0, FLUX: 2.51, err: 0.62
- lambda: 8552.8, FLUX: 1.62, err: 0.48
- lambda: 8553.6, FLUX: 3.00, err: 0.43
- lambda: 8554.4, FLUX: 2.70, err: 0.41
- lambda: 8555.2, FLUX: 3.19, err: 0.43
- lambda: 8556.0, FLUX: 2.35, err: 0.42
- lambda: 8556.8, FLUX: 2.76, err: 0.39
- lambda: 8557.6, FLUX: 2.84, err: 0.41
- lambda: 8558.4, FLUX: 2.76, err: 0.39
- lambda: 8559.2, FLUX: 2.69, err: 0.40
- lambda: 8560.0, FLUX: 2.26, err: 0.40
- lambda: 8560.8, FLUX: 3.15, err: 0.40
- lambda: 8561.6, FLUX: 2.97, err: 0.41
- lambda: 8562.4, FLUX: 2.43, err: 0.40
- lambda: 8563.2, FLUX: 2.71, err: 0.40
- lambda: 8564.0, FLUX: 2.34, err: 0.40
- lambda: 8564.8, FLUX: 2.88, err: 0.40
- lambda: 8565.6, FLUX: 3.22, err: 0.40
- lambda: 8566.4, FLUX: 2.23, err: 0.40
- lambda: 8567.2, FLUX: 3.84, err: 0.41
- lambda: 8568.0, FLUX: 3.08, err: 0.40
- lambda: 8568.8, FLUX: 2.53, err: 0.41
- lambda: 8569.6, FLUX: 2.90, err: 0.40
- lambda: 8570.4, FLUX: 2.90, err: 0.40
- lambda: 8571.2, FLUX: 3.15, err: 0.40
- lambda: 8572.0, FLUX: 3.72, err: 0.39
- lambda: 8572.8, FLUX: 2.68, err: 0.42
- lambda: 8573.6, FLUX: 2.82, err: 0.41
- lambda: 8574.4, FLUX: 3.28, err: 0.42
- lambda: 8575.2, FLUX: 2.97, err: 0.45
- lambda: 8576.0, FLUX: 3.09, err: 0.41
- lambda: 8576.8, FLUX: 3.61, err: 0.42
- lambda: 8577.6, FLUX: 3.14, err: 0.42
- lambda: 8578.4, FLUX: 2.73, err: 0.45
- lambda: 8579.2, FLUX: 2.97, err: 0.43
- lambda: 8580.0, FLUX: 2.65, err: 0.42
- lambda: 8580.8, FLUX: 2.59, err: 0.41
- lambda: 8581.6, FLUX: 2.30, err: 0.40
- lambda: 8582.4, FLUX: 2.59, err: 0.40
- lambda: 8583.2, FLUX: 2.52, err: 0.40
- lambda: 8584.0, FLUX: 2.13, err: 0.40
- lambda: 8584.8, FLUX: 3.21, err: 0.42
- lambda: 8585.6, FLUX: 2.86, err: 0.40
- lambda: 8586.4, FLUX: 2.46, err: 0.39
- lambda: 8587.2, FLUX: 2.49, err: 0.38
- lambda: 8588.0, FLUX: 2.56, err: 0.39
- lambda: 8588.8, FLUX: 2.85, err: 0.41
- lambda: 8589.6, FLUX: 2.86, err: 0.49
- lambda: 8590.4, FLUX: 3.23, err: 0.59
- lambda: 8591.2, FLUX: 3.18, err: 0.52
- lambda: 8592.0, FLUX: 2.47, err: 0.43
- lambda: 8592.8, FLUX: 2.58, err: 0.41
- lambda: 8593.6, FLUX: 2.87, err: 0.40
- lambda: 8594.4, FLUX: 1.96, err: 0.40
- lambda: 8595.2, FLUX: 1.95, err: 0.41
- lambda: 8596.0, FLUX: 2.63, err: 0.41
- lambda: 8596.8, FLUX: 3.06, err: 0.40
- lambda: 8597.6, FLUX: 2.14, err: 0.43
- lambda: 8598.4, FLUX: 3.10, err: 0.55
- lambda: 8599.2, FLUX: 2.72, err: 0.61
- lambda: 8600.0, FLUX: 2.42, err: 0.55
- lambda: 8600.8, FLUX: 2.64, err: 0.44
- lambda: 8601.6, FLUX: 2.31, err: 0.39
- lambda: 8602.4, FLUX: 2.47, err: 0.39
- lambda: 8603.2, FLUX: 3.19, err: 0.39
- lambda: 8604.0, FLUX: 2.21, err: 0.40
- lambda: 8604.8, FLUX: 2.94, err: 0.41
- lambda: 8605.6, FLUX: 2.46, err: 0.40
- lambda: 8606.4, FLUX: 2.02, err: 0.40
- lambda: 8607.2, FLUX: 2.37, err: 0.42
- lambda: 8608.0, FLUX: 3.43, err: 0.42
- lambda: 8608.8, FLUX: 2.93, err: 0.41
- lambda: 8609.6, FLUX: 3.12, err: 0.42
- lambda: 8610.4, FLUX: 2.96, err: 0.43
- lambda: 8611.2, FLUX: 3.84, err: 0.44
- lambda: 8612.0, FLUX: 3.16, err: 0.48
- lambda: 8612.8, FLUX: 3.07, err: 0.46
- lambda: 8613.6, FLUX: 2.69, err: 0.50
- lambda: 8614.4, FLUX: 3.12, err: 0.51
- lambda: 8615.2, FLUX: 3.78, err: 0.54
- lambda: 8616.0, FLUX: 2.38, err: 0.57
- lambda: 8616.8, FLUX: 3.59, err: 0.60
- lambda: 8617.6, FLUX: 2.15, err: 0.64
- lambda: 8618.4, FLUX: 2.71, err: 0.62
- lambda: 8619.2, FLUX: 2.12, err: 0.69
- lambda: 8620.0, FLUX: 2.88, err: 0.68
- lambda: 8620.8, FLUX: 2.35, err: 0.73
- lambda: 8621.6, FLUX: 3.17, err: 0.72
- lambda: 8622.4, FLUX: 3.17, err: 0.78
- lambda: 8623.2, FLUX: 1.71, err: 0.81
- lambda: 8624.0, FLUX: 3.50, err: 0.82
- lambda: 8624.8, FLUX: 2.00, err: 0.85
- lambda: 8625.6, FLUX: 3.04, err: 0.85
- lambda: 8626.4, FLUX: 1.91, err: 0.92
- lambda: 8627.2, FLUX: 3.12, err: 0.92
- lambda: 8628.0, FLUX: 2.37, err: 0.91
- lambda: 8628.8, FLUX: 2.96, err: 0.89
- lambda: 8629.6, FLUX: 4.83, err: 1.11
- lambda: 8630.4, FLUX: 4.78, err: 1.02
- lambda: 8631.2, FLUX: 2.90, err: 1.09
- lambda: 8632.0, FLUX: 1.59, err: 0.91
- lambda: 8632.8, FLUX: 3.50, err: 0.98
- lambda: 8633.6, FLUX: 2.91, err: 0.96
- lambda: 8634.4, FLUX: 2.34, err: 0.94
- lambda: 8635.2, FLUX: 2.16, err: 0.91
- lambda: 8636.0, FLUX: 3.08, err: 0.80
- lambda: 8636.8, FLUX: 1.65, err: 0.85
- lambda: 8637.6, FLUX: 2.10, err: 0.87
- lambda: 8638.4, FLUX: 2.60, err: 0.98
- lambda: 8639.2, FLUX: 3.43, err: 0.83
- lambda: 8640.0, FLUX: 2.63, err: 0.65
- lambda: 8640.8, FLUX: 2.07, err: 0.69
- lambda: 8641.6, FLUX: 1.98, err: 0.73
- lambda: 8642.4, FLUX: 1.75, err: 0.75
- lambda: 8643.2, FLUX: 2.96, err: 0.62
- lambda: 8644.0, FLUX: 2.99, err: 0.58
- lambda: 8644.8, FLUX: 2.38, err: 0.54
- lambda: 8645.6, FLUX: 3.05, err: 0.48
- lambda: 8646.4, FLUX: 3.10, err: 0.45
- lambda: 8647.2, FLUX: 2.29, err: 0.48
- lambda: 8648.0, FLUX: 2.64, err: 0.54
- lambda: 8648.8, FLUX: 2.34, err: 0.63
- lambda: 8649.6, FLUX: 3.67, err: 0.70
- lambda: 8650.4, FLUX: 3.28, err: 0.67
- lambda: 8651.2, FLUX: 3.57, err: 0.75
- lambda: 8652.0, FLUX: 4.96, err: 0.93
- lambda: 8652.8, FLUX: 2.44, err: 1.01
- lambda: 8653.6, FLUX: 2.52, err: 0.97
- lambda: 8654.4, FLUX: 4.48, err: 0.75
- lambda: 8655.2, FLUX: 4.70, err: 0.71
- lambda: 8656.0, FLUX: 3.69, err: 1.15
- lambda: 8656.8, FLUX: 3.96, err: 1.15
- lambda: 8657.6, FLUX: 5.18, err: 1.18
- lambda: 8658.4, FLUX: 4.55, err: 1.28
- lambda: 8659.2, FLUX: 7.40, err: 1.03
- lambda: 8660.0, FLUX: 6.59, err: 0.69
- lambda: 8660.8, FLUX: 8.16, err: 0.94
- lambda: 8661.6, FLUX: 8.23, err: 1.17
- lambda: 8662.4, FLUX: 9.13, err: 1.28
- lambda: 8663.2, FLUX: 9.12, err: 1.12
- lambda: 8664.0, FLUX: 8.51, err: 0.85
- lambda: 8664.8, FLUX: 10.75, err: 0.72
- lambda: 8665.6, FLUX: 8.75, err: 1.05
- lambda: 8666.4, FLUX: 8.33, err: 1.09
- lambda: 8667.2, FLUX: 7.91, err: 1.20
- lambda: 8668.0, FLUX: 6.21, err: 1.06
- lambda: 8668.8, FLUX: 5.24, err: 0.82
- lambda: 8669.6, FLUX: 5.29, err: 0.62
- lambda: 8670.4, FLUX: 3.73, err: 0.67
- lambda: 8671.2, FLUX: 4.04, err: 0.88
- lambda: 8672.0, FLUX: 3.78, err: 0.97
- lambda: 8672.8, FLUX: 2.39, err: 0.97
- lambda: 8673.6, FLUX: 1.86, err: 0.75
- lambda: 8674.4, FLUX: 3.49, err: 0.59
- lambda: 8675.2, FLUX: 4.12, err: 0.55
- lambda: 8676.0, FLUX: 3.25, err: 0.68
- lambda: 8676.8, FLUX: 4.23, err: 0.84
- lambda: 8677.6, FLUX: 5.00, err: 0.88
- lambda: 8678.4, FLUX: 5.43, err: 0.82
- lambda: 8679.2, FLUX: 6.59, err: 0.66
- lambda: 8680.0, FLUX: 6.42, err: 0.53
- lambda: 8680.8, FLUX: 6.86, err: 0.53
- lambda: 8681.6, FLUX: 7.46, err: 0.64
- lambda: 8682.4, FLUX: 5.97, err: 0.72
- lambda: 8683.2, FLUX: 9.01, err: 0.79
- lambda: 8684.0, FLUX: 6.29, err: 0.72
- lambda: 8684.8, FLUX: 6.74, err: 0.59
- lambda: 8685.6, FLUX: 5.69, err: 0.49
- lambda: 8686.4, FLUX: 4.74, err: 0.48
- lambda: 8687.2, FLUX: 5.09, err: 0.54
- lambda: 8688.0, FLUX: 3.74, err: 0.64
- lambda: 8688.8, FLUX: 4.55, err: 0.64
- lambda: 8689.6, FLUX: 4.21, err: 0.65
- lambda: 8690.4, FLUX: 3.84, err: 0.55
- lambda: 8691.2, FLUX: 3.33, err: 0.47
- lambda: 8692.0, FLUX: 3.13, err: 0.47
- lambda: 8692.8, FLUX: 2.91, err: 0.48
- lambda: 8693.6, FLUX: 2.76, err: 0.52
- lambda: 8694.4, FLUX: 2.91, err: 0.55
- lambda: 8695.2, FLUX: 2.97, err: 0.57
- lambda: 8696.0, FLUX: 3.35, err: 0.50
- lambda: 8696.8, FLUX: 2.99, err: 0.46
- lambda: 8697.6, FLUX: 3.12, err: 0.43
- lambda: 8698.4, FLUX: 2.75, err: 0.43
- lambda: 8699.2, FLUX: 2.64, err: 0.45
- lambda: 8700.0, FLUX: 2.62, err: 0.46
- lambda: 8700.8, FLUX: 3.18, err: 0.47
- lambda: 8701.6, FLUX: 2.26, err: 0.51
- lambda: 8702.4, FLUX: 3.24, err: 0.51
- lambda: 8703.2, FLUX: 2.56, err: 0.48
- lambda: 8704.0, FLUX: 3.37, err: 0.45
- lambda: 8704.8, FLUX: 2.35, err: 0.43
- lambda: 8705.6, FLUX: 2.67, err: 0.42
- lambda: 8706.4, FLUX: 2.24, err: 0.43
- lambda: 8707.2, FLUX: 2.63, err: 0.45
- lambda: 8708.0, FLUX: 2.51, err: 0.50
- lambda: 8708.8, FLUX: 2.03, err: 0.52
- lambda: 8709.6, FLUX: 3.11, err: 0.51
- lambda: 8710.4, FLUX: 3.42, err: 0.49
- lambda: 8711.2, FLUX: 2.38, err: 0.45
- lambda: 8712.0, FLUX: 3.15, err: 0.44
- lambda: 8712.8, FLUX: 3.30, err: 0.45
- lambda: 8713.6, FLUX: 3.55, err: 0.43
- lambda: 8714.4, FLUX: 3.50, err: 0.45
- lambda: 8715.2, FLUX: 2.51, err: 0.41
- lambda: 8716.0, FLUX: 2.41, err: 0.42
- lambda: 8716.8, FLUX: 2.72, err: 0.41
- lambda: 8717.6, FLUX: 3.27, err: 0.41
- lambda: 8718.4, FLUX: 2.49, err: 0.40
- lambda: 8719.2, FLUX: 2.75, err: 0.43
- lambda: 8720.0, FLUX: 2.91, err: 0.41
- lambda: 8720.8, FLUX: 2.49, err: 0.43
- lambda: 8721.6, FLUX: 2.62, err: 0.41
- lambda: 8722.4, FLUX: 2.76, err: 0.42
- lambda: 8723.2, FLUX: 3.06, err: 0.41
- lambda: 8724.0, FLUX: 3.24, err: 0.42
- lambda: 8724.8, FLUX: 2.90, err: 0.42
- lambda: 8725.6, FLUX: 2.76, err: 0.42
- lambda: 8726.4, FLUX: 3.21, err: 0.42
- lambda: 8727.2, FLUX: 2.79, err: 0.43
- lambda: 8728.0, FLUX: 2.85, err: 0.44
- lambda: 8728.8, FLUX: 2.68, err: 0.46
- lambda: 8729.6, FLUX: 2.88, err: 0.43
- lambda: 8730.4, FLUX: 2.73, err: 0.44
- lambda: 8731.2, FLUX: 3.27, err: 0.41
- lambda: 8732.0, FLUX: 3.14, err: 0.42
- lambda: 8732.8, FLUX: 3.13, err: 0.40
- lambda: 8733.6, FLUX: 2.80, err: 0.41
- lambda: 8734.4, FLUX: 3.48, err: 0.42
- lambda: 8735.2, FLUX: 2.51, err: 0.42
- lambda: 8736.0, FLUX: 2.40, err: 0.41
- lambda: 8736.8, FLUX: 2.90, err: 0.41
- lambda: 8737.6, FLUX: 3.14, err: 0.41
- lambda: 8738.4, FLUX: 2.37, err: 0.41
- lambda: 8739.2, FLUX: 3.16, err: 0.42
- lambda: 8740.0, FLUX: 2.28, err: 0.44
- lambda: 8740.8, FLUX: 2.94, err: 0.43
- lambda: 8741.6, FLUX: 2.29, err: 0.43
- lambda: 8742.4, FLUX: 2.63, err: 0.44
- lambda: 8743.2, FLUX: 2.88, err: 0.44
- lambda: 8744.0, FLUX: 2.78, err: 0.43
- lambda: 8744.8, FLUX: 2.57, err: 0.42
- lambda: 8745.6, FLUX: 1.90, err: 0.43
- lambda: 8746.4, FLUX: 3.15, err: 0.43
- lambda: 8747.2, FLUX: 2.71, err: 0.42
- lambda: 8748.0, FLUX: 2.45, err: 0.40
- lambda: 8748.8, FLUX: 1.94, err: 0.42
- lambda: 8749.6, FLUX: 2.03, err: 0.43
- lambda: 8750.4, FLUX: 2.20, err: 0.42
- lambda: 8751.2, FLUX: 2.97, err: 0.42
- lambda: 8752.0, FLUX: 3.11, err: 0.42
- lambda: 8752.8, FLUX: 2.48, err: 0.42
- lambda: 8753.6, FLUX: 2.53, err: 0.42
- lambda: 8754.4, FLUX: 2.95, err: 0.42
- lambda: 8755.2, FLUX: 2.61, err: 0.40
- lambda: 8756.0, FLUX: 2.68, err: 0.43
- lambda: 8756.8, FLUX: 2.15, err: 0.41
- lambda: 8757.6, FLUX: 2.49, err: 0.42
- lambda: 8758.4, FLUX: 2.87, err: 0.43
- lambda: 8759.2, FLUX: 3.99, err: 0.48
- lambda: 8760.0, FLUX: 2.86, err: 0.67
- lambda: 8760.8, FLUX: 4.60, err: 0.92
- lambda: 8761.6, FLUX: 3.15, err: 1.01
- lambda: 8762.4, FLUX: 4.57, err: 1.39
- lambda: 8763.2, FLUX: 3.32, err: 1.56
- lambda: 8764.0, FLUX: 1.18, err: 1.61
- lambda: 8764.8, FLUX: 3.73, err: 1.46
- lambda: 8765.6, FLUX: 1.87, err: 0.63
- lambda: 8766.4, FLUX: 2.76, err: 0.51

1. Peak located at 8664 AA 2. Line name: [S II]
